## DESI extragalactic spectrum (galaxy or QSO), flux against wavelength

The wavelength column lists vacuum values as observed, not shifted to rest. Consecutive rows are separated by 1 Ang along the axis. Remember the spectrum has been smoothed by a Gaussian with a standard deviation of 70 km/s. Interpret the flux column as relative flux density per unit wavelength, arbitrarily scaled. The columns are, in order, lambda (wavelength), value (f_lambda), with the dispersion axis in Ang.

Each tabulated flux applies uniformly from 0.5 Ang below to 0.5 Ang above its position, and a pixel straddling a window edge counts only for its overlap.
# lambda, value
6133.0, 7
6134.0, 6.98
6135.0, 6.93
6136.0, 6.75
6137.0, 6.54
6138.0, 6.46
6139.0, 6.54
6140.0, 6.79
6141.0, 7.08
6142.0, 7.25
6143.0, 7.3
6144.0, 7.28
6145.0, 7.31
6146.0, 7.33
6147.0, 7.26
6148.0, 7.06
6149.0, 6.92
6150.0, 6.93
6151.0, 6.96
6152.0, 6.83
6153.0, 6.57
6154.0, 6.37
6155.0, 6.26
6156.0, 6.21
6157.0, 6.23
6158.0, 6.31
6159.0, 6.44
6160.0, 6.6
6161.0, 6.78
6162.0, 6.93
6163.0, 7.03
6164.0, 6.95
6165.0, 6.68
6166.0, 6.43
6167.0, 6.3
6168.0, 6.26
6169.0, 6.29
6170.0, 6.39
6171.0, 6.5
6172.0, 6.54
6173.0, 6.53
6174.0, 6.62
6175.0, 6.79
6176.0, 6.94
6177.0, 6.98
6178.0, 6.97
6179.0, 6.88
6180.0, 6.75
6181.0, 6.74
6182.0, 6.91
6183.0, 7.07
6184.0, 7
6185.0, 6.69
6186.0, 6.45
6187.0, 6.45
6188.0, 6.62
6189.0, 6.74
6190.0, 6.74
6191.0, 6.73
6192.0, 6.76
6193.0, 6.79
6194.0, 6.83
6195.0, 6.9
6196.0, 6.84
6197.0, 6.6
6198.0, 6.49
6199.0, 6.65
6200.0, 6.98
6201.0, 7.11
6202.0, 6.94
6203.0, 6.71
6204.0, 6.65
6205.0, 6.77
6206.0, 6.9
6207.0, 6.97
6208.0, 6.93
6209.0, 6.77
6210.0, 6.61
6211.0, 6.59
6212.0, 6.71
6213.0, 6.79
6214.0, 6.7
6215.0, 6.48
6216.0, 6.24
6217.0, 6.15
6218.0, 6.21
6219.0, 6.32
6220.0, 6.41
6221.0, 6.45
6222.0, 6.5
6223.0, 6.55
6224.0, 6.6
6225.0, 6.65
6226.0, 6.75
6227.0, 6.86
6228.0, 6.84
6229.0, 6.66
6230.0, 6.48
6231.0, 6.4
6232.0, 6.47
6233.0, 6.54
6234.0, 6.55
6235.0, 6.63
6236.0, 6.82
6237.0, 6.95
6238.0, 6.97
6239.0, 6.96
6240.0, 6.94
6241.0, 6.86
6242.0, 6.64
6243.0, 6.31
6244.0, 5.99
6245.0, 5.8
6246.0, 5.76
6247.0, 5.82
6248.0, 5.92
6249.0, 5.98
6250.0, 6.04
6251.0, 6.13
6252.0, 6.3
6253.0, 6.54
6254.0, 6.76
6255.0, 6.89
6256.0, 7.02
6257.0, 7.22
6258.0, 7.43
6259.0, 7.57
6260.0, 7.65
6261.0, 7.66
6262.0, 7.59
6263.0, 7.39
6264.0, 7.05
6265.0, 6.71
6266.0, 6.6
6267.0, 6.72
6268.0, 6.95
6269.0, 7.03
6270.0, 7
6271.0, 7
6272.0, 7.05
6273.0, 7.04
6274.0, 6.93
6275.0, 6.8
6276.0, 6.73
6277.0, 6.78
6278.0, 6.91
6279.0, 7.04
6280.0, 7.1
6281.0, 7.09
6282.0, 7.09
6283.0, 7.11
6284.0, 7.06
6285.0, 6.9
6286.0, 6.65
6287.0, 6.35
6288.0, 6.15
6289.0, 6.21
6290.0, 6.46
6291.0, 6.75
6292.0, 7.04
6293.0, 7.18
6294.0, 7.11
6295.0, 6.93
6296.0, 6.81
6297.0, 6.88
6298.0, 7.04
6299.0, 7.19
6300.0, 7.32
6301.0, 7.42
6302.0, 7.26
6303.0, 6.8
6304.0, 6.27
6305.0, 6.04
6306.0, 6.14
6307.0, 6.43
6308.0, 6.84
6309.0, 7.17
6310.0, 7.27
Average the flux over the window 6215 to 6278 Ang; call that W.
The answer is 6.69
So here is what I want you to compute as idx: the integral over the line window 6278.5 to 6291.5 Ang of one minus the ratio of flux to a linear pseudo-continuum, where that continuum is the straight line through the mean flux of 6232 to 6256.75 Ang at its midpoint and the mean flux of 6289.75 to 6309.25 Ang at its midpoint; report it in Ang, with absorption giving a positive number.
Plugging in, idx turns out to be 0.0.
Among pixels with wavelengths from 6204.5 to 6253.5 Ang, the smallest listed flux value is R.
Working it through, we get 5.76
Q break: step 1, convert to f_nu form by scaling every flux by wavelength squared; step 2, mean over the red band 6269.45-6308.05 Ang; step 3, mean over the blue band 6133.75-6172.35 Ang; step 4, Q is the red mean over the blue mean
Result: 1.1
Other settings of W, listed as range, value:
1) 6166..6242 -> 6.68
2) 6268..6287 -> 6.95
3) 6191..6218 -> 6.72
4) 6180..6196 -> 6.76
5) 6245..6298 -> 6.82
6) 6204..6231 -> 6.61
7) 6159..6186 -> 6.7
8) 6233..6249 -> 6.45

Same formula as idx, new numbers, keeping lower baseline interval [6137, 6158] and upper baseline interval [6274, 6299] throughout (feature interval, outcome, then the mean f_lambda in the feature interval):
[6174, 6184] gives -0.08 Ang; 6.88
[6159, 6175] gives 0.56 Ang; 6.59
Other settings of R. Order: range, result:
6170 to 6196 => 6.39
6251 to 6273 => 6.13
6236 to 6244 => 5.99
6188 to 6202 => 6.49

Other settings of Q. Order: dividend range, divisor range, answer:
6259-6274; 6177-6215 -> 1.07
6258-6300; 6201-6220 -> 1.07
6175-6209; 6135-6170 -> 1.02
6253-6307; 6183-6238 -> 1.06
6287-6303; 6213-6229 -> 1.08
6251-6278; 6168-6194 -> 1.07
